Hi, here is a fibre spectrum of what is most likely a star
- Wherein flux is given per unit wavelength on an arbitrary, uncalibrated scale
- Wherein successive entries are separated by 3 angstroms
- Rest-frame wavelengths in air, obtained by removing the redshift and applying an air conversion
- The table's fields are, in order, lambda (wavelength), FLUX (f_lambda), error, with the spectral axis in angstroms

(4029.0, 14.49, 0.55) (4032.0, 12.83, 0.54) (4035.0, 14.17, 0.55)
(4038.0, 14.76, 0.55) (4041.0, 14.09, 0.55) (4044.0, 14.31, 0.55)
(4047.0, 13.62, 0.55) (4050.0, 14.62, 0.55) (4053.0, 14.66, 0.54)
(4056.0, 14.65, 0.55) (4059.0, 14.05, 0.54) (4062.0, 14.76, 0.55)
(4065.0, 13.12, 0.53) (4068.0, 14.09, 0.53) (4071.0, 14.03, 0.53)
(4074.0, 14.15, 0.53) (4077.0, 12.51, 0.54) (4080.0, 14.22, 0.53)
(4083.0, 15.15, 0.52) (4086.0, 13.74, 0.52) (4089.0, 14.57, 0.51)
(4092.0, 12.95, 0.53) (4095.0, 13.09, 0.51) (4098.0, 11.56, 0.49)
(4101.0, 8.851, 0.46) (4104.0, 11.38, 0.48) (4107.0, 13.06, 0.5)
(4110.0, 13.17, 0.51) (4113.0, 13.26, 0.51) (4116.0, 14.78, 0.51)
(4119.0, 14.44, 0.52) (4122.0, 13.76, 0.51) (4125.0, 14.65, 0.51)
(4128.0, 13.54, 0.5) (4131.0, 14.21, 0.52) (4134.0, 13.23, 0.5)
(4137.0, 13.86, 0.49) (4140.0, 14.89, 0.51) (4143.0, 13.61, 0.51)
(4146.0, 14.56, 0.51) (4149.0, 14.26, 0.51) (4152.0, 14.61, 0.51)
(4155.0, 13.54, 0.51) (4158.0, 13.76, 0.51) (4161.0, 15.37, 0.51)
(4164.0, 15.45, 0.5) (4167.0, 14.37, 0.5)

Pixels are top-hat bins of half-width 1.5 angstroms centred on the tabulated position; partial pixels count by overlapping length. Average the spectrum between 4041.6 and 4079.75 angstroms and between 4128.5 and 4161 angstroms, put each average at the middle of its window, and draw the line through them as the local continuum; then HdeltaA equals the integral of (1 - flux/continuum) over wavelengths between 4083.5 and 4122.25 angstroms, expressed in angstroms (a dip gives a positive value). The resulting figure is 2.96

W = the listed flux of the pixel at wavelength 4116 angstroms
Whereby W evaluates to 14.78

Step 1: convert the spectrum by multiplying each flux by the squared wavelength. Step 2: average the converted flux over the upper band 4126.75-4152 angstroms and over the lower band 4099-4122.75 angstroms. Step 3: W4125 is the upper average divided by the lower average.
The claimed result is 1.1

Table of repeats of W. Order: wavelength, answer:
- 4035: 14.17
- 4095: 13.09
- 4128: 13.54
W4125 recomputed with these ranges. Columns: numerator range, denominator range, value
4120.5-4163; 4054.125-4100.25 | 1.07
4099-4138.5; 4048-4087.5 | 0.96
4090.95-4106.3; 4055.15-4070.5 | 0.84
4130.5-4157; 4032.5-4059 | 1.03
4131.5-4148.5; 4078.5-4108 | 1.12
